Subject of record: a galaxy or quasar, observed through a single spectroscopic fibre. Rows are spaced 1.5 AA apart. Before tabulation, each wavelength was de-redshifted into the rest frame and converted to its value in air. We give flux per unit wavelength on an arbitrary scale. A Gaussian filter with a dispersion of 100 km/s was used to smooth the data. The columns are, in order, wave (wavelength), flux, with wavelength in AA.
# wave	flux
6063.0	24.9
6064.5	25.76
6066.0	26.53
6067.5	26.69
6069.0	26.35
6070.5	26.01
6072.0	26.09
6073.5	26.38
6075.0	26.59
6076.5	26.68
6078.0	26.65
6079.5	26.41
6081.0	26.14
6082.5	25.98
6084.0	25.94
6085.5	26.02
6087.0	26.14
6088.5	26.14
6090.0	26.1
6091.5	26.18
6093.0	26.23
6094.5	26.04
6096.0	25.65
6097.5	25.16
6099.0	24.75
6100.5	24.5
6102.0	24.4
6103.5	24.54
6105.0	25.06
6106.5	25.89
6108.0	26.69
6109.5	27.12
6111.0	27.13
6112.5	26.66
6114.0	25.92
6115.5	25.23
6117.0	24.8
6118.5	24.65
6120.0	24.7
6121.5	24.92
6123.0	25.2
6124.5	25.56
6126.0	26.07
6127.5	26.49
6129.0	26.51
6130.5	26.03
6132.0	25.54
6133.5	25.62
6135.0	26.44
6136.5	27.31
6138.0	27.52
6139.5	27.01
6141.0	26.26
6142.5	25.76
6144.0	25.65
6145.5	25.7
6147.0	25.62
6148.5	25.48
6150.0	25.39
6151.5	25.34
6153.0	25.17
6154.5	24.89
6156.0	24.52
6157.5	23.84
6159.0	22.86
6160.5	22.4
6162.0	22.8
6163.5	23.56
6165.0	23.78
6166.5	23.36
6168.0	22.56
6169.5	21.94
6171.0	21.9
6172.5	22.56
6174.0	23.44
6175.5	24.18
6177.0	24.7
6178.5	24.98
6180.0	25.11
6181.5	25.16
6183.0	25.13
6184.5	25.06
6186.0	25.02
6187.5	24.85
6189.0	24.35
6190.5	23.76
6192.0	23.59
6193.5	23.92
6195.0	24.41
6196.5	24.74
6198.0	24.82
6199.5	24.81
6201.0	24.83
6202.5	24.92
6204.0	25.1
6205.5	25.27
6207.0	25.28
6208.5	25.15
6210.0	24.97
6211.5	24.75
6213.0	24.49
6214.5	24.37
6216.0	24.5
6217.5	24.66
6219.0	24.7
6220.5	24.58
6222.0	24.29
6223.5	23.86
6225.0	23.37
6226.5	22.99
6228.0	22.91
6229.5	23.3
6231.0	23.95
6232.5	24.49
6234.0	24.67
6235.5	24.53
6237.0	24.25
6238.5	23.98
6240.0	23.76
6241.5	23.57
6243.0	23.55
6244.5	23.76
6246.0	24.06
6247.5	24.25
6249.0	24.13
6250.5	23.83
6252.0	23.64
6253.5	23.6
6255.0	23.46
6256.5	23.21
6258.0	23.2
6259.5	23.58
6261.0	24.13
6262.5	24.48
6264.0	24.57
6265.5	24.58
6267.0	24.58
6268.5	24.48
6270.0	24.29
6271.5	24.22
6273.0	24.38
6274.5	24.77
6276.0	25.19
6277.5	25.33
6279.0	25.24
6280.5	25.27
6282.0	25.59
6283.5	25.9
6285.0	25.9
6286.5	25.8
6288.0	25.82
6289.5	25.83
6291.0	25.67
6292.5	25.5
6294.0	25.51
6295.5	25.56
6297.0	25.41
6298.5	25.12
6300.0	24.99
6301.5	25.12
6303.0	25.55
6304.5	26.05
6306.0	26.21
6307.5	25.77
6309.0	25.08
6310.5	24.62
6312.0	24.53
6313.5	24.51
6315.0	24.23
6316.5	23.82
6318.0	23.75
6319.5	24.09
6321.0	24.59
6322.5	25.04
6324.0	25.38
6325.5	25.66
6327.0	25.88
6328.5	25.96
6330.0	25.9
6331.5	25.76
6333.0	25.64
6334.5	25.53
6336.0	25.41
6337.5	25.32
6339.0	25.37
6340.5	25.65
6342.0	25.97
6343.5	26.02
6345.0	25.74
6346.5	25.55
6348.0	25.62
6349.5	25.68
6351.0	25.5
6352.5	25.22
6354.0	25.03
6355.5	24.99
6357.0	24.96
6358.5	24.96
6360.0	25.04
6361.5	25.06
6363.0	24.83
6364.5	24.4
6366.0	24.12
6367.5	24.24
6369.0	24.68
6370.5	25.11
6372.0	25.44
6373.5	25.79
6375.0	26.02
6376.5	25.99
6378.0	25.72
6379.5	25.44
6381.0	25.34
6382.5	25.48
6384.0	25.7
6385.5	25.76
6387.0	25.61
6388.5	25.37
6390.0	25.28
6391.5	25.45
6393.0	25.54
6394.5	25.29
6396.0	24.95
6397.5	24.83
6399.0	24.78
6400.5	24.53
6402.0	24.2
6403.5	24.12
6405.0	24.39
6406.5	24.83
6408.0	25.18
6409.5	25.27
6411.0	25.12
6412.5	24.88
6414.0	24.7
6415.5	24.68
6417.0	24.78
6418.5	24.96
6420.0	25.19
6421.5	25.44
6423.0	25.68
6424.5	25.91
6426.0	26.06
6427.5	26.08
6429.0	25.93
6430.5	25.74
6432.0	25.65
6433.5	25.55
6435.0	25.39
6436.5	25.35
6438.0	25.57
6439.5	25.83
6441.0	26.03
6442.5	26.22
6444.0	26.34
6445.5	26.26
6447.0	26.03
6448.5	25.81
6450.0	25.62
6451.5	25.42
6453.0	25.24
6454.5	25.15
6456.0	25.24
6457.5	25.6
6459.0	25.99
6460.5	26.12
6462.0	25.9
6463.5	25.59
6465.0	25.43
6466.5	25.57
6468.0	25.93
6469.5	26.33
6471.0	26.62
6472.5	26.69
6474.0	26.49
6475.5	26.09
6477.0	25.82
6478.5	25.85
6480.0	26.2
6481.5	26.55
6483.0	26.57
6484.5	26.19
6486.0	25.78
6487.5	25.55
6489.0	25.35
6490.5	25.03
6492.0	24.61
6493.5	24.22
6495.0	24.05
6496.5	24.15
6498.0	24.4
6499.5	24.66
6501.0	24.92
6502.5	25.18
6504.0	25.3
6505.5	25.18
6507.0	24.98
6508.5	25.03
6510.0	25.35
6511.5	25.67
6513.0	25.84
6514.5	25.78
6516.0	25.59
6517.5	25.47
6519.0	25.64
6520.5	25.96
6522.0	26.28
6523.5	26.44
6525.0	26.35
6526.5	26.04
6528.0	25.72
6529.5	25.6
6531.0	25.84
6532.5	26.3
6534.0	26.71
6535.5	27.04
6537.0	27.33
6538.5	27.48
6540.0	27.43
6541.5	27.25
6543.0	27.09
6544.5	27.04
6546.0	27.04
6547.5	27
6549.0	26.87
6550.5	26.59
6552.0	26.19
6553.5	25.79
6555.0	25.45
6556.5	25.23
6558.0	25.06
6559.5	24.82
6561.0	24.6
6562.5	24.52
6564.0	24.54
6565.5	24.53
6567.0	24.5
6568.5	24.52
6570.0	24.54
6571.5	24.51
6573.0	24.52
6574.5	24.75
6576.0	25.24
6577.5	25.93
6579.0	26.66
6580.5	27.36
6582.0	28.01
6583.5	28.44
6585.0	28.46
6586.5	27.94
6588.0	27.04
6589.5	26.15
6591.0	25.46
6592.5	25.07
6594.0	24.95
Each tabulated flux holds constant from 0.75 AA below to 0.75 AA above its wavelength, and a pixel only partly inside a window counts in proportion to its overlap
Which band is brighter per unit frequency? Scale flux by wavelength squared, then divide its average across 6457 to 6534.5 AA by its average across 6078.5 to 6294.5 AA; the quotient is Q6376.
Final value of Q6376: 1.14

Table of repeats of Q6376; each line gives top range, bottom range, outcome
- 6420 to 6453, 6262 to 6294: 1.08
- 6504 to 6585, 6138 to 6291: 1.18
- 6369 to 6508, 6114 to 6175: 1.12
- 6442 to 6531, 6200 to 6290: 1.13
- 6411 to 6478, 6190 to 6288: 1.12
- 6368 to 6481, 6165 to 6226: 1.13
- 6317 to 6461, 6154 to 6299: 1.10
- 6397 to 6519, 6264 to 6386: 1.05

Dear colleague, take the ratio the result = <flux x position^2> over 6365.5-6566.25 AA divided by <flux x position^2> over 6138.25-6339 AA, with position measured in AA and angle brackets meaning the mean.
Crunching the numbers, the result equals 1.12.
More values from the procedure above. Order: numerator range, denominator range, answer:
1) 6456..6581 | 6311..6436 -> 1.07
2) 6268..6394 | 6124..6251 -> 1.08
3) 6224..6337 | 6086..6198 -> 1.03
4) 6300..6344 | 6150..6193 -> 1.10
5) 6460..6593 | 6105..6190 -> 1.16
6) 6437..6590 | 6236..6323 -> 1.13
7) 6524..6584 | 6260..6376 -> 1.11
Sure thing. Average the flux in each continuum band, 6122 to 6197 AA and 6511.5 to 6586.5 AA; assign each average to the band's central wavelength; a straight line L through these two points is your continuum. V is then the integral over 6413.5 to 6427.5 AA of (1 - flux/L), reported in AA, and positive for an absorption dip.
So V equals 0.2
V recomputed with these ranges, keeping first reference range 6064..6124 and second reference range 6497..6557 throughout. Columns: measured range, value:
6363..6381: 0.55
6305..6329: 0.92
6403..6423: 0.81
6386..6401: 0.45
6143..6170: 1.75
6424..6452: 0.16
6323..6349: 0.28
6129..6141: -0.29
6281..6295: 0.12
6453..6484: 0.03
